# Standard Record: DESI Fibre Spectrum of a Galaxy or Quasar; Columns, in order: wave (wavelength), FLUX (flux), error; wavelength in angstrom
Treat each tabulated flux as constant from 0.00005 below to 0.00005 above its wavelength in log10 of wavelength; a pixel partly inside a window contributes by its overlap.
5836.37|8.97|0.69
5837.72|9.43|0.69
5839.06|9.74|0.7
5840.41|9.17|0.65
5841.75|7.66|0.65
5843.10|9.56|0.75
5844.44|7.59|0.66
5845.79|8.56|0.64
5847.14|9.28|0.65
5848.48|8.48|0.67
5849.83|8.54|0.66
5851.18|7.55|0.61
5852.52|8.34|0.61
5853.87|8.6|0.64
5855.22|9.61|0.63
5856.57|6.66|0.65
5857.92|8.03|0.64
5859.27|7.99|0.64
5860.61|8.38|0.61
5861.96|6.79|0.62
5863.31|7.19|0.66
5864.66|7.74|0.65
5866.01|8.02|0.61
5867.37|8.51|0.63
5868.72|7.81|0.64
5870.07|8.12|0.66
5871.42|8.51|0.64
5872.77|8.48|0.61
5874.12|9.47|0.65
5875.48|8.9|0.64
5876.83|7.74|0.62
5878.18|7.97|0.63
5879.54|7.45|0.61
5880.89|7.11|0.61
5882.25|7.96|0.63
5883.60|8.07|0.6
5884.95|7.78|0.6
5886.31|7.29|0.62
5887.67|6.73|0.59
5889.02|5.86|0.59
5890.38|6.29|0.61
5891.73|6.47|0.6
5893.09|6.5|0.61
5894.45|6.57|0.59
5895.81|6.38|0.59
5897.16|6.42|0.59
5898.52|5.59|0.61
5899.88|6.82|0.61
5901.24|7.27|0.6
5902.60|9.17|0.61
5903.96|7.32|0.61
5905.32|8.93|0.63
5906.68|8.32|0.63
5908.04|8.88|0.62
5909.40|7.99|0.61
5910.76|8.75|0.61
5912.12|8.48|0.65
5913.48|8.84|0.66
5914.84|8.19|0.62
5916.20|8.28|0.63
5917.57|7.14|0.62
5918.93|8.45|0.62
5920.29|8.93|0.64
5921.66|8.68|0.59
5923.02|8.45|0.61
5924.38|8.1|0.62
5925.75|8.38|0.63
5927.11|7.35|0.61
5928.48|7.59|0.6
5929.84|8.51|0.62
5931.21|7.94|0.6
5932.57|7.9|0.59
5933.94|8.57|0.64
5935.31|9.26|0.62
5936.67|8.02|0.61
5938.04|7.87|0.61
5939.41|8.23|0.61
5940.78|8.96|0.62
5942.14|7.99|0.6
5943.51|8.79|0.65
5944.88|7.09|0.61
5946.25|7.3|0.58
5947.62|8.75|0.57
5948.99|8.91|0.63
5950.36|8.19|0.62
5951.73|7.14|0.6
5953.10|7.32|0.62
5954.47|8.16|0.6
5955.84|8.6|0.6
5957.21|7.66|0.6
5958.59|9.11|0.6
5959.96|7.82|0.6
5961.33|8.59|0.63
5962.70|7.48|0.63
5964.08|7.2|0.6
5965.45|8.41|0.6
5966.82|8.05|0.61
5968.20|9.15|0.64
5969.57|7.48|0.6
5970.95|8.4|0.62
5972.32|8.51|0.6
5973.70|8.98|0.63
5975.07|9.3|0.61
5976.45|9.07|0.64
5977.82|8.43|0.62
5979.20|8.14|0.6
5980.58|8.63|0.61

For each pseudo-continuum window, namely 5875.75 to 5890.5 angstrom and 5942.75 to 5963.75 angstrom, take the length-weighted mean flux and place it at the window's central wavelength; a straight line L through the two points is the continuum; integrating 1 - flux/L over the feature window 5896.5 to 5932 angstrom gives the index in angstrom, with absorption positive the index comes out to -1.6 angstrom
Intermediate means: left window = 7.38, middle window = 8.03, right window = 8.04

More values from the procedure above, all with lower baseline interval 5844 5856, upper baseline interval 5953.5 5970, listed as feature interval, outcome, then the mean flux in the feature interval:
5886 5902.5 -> 3.49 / 6.59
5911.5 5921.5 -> -0.07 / 8.34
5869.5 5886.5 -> 0.66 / 8.09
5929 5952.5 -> 0.04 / 8.19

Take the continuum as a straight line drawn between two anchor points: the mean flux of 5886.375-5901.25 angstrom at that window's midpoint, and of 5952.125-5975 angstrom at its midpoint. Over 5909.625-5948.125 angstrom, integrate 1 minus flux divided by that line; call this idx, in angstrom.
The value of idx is -4.9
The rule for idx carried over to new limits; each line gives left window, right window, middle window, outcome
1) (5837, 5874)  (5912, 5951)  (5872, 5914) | 3.5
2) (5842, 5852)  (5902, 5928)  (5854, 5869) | 0.9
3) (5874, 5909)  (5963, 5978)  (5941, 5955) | 0.2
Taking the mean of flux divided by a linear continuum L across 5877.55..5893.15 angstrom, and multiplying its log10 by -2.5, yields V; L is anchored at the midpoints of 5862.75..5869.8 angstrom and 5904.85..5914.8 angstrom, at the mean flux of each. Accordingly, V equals 0.15 mag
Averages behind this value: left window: 7.87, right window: 8.57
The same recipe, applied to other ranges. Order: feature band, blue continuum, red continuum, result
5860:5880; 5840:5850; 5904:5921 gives 0.06 mag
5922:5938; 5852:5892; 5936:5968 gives -0.02 mag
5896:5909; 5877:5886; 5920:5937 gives 0.05 mag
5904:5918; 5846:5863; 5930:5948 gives -0.02 mag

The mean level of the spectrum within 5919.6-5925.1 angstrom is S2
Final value 8.54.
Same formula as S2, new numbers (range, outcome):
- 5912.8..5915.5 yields 8.53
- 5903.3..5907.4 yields 8.2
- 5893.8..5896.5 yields 6.49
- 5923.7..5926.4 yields 8.23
